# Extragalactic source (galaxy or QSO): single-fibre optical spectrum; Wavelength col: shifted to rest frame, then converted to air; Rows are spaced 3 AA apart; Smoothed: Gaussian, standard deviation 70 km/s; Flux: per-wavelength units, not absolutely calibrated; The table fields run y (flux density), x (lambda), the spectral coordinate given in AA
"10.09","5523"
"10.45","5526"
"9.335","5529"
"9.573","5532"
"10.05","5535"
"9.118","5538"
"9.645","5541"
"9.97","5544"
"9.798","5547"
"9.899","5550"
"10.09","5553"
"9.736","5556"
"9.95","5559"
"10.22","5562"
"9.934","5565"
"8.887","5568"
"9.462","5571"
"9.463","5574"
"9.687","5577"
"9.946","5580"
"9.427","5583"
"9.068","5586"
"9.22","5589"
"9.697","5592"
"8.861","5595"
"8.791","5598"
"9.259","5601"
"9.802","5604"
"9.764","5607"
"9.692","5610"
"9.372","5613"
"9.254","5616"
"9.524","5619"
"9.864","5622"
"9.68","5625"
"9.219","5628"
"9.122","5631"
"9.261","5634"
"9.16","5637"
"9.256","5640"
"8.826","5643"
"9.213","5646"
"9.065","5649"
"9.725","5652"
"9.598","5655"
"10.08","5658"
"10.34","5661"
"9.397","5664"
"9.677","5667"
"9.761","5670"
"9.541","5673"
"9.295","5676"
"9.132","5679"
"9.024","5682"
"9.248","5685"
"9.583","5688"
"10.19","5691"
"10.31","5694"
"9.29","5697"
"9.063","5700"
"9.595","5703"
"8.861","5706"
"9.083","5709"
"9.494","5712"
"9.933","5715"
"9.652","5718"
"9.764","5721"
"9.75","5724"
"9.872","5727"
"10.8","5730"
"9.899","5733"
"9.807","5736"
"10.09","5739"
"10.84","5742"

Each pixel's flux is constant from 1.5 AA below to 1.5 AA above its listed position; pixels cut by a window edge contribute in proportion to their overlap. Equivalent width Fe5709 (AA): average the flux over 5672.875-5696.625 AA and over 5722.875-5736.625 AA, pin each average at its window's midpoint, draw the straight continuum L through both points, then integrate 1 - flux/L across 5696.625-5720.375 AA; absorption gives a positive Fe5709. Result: 1.0 AA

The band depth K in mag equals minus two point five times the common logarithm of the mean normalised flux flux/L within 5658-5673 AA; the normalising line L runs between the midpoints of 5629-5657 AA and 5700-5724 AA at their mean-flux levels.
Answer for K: -0.05 mag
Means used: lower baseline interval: 9.26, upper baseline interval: 9.47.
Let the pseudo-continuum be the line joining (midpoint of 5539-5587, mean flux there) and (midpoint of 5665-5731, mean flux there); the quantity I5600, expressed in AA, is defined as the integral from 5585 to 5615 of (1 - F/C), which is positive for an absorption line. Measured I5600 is 1.0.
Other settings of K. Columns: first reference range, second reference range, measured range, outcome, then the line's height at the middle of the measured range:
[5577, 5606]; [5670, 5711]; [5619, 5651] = 0.012 mag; 9.39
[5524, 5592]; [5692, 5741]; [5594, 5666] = 0.031 mag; 9.7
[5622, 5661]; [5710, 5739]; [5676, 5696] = 0.013 mag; 9.66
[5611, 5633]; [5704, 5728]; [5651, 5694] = -0.016 mag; 9.49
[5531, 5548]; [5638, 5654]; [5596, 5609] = 0.003 mag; 9.42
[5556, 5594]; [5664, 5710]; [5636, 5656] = 0.027 mag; 9.49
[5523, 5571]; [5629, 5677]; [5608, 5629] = 0.004 mag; 9.56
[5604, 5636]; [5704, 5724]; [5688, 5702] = -0.023 mag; 9.49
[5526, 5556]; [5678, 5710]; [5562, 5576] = 0.019 mag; 9.69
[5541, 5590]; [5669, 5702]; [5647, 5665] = -0.018 mag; 9.54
